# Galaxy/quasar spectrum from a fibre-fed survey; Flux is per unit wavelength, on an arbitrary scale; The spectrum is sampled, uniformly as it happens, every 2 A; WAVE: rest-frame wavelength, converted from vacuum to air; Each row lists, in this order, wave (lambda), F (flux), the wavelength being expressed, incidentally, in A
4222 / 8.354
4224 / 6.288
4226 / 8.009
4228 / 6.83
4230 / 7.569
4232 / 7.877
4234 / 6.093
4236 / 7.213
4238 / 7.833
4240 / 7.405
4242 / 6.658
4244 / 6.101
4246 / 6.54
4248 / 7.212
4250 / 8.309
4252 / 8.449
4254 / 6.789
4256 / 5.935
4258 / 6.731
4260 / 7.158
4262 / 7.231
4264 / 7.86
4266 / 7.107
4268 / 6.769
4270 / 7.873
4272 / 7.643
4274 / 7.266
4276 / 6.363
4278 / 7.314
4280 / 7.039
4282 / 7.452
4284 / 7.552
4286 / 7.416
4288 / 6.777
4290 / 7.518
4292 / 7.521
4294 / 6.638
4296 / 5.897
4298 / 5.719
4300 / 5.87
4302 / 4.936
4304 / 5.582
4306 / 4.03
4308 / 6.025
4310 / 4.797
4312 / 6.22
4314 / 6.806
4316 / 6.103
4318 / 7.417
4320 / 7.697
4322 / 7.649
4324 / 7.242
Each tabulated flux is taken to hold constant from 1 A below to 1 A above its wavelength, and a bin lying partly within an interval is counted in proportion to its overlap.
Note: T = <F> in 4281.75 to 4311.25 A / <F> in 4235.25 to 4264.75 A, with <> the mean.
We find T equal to 0.9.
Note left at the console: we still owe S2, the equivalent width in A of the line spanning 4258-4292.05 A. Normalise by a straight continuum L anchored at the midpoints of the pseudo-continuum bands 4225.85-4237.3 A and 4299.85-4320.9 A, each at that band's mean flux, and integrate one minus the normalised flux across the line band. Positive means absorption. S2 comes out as -3.9 A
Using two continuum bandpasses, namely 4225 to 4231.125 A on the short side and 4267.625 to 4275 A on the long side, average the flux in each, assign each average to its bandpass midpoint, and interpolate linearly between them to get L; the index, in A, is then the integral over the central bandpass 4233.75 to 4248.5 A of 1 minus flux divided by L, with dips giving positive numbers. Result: 1.10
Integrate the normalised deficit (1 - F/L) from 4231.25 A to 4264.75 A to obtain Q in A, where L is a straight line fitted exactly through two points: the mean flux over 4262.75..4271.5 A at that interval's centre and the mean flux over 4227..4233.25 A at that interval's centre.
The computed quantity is 1.2 A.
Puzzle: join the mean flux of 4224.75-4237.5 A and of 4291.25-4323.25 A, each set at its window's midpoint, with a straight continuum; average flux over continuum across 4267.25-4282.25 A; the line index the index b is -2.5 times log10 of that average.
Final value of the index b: -0.089 mag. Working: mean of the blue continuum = 7.27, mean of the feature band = 7.21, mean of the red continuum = 6.18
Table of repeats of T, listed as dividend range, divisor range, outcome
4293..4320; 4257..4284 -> 0.82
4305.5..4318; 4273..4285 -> 0.82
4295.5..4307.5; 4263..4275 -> 0.72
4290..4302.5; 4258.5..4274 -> 0.85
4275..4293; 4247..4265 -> 0.99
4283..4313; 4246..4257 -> 0.85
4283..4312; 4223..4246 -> 0.87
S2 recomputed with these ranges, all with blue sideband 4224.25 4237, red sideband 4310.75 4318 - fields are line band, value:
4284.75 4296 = -0.7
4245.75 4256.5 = -0.4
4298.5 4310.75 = 2.5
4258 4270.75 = -0.7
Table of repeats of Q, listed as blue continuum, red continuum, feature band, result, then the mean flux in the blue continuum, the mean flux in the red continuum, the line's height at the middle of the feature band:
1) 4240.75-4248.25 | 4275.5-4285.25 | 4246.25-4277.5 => -1.60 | 6.6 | 7.19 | 6.88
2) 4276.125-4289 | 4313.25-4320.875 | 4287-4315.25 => 4.26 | 7.2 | 7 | 7.09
